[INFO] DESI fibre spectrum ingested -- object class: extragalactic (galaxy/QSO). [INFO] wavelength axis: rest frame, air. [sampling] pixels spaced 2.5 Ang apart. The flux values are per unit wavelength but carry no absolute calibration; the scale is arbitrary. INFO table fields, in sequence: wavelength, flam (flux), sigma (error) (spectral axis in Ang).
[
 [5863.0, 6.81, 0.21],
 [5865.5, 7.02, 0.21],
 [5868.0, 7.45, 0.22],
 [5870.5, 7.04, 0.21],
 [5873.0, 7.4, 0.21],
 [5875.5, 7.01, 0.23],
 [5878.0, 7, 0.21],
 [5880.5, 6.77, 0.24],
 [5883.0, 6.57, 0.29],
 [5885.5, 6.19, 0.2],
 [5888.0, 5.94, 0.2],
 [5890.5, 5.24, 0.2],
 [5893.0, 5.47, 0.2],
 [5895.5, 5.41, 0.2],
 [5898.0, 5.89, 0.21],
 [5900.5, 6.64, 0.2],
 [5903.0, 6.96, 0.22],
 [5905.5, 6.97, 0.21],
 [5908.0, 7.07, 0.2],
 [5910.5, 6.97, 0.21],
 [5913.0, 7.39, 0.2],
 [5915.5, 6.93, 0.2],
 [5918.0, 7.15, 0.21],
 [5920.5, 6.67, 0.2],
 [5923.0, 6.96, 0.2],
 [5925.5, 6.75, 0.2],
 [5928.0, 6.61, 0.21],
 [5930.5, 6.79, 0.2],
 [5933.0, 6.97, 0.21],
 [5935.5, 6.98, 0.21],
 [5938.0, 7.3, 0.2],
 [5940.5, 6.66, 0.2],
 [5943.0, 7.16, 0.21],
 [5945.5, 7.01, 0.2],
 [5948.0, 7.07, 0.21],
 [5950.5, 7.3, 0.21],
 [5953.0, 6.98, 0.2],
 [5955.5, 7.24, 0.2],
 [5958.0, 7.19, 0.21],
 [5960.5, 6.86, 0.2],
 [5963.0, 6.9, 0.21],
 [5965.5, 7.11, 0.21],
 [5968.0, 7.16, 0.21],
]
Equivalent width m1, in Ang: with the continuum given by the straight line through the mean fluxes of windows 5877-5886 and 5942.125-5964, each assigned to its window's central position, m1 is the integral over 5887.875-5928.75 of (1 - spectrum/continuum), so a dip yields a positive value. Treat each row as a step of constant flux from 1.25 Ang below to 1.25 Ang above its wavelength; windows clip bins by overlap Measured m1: 1.65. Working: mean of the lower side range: 6.66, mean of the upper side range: 7.08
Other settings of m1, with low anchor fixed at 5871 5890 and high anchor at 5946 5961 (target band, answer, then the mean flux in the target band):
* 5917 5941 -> 0.2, 6.89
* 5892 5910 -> 1.1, 6.38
